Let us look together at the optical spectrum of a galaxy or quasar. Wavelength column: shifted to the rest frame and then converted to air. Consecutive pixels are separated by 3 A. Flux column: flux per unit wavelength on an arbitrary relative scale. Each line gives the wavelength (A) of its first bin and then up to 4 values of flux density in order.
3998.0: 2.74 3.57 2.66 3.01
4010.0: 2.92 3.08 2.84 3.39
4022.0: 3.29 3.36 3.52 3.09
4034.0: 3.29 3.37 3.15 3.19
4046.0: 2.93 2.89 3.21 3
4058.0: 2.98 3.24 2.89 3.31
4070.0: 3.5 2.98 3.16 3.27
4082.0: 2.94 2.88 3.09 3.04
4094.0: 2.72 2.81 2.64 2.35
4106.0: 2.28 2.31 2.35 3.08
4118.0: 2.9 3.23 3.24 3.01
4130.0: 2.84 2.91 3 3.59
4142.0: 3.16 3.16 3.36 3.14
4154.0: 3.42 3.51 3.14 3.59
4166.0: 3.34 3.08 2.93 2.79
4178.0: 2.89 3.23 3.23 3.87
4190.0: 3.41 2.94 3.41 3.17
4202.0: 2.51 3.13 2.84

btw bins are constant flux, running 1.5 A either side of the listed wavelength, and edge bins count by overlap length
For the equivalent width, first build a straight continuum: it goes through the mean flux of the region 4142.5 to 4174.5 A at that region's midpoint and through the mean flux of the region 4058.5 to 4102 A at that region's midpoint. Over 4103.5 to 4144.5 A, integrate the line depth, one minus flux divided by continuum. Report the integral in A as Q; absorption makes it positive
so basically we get 3.2 A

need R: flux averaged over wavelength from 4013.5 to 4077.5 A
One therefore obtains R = 3.17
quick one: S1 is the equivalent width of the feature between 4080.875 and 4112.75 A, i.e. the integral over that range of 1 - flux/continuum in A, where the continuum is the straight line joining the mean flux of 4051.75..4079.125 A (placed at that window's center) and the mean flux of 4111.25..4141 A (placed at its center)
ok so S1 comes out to 4.24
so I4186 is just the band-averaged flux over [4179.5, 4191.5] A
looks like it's 3.44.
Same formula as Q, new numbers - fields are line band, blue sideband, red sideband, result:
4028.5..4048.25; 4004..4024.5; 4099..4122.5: -1.42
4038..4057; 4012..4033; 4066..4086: 0.75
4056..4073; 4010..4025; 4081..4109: -1.60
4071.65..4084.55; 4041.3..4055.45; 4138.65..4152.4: 0.17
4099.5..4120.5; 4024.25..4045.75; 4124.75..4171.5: 4.17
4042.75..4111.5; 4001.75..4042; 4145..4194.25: 5.67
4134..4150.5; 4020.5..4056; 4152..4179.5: -0.25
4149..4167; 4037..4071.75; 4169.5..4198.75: -1.05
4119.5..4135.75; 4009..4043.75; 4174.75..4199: 0.94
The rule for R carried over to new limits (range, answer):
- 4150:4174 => 3.26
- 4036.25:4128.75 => 2.96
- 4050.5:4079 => 3.15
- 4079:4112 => 2.72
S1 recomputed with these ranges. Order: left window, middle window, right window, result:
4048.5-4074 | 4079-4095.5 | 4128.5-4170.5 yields 0.99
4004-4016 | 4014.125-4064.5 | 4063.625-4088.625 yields -2.32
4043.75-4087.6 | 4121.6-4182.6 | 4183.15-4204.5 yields 0.11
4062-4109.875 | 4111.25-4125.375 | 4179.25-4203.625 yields 0.03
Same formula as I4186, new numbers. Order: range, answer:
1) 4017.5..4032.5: 3.33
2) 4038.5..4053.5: 3.07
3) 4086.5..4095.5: 2.95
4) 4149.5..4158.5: 3.36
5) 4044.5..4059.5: 3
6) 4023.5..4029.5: 3.44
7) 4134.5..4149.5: 3.25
